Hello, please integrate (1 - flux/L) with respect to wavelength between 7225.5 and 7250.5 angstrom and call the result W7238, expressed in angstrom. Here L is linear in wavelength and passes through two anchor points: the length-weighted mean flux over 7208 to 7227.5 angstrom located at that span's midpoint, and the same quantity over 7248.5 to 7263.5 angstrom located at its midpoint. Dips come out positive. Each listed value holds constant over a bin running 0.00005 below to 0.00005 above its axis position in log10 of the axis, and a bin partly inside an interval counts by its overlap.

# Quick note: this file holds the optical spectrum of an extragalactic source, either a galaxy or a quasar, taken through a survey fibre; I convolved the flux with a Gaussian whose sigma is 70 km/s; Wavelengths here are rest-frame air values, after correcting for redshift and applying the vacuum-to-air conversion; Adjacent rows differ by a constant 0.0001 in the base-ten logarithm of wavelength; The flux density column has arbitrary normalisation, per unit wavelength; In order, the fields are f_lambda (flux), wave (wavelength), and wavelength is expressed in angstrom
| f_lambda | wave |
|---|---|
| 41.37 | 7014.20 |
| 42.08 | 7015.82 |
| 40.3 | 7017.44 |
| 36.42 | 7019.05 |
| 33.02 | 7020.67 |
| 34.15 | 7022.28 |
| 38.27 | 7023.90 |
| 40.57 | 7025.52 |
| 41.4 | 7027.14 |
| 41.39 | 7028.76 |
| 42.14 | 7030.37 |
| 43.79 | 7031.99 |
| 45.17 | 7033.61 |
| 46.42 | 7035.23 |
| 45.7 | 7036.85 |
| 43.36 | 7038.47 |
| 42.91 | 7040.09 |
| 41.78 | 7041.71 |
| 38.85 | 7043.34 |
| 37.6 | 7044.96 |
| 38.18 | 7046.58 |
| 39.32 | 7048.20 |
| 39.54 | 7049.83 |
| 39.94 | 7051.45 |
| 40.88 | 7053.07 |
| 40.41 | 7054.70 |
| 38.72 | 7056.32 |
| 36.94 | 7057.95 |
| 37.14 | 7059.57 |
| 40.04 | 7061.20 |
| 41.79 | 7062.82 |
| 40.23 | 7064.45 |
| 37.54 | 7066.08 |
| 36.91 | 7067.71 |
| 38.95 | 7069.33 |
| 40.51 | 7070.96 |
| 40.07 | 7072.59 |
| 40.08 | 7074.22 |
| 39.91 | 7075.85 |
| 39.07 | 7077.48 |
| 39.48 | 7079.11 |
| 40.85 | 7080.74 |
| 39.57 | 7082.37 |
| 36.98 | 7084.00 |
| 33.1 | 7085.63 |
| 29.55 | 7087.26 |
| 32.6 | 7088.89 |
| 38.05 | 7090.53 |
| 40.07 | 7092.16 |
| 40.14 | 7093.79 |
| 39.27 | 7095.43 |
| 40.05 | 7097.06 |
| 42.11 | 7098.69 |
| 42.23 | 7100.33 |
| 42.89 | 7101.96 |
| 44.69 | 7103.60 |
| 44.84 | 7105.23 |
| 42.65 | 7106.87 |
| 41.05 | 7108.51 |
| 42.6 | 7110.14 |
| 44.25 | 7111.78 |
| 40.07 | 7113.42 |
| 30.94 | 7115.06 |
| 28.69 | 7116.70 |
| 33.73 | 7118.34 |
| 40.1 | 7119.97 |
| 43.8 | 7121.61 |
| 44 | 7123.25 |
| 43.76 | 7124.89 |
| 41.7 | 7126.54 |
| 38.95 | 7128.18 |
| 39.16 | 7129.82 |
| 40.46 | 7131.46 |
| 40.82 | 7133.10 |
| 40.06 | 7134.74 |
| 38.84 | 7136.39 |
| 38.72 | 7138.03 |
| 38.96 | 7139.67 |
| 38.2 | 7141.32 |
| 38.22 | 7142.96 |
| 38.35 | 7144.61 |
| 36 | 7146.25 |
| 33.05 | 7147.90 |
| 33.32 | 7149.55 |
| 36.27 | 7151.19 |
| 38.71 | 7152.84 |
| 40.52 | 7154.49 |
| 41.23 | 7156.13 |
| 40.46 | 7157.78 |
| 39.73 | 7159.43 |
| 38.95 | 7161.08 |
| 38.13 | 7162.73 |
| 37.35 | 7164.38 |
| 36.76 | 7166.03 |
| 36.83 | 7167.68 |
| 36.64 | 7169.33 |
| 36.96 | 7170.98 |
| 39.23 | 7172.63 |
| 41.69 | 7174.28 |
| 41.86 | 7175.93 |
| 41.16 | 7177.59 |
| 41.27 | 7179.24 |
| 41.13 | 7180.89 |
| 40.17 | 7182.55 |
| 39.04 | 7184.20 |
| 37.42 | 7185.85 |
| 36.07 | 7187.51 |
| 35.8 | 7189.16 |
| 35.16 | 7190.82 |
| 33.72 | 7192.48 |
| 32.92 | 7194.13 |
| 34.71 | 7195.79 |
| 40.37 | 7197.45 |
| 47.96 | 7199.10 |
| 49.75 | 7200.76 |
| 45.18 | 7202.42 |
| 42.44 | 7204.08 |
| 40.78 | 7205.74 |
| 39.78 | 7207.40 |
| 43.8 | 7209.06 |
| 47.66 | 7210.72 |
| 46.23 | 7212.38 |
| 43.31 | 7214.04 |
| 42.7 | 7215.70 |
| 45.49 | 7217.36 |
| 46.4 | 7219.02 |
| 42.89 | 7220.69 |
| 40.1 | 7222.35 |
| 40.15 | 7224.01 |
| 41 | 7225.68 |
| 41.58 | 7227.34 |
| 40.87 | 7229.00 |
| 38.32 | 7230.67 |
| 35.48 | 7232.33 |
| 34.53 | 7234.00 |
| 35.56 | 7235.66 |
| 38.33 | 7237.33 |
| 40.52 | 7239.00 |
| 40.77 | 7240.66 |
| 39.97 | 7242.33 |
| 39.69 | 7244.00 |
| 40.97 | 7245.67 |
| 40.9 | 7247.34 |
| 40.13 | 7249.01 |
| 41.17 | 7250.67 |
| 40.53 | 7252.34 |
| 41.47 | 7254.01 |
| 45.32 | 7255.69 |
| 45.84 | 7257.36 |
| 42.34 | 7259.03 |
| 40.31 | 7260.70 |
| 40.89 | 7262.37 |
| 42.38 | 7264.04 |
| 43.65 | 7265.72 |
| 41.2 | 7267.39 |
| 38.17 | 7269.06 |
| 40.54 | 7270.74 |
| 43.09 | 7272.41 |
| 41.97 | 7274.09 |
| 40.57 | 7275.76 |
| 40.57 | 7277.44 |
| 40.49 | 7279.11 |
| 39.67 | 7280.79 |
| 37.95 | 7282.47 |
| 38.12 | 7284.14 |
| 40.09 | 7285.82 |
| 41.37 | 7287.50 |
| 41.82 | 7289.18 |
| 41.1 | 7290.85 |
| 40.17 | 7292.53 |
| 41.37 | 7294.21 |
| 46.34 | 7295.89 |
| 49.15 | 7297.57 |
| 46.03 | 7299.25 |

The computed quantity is 2.0 angstrom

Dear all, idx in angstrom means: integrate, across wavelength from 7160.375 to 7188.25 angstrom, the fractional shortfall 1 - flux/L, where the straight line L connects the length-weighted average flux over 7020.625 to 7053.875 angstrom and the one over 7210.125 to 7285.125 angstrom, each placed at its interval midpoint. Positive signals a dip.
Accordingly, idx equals 1.5 angstrom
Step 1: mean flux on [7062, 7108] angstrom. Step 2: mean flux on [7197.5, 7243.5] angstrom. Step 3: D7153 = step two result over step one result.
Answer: 1.06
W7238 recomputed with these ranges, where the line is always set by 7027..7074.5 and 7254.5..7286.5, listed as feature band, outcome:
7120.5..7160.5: 1.5 angstrom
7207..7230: -1.1 angstrom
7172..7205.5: 0.9 angstrom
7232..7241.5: 0.8 angstrom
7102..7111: -0.5 angstrom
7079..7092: 1.4 angstrom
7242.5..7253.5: 0.2 angstrom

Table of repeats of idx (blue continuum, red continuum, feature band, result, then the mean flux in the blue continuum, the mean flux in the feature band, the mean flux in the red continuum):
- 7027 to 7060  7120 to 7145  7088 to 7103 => 0.3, 41.1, 39.7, 40.3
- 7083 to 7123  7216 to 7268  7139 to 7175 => 1.6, 39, 38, 40.9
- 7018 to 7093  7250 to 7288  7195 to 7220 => -1.9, 39.3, 43.8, 41.2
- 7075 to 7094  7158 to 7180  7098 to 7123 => -1.7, 37.4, 40.4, 39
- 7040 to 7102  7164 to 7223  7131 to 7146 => 0.3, 39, 39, 40.6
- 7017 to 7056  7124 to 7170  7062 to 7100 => 1.1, 40.5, 38.6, 38.6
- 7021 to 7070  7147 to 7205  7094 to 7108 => -0.9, 40.3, 42.2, 38.9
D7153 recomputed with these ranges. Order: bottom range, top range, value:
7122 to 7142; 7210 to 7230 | 1.07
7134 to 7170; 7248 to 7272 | 1.10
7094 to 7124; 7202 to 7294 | 1.02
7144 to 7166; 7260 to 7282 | 1.08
